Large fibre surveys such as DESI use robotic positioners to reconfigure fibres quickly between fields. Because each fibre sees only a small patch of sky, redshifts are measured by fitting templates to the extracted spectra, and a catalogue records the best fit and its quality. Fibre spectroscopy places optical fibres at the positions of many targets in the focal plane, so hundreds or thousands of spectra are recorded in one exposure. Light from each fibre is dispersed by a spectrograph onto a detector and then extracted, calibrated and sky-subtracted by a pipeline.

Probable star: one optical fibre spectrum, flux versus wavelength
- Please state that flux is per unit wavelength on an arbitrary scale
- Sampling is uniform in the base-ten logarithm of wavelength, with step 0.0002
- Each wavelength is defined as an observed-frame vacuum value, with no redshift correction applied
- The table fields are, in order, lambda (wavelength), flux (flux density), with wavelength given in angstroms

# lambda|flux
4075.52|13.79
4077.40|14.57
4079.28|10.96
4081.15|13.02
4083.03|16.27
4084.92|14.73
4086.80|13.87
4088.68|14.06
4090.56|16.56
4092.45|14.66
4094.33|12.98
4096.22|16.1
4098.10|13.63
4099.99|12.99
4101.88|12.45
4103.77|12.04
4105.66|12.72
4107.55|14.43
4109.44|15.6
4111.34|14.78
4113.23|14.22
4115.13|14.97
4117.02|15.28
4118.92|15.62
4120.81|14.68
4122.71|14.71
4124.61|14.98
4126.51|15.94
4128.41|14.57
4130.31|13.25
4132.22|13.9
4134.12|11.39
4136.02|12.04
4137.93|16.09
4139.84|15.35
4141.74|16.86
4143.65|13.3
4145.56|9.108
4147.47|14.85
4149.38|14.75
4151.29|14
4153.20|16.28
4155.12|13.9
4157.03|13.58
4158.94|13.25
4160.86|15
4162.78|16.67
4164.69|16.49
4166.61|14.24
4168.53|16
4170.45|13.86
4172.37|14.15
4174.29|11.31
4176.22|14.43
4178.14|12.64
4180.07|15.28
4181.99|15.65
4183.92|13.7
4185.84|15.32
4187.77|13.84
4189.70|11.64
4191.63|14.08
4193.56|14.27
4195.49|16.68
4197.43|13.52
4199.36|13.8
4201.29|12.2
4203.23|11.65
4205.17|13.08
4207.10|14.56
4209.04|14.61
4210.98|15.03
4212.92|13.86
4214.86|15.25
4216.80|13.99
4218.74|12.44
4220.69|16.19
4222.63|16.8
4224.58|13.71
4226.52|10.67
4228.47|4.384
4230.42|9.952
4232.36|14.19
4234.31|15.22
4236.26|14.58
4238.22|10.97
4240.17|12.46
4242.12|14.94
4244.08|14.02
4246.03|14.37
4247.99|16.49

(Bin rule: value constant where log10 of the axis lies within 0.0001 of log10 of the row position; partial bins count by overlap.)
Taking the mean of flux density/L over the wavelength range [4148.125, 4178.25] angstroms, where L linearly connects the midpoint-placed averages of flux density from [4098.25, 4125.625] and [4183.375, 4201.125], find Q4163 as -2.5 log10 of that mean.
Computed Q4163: -0.03 mag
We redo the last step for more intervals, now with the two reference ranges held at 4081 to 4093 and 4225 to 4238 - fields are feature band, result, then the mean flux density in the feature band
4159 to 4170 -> -0.18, 15.4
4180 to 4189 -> -0.16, 14.6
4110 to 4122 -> -0.06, 14.9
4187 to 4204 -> -0.10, 13.5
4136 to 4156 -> -0.06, 14.3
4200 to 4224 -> -0.18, 14.1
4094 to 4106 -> 0.10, 13.3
